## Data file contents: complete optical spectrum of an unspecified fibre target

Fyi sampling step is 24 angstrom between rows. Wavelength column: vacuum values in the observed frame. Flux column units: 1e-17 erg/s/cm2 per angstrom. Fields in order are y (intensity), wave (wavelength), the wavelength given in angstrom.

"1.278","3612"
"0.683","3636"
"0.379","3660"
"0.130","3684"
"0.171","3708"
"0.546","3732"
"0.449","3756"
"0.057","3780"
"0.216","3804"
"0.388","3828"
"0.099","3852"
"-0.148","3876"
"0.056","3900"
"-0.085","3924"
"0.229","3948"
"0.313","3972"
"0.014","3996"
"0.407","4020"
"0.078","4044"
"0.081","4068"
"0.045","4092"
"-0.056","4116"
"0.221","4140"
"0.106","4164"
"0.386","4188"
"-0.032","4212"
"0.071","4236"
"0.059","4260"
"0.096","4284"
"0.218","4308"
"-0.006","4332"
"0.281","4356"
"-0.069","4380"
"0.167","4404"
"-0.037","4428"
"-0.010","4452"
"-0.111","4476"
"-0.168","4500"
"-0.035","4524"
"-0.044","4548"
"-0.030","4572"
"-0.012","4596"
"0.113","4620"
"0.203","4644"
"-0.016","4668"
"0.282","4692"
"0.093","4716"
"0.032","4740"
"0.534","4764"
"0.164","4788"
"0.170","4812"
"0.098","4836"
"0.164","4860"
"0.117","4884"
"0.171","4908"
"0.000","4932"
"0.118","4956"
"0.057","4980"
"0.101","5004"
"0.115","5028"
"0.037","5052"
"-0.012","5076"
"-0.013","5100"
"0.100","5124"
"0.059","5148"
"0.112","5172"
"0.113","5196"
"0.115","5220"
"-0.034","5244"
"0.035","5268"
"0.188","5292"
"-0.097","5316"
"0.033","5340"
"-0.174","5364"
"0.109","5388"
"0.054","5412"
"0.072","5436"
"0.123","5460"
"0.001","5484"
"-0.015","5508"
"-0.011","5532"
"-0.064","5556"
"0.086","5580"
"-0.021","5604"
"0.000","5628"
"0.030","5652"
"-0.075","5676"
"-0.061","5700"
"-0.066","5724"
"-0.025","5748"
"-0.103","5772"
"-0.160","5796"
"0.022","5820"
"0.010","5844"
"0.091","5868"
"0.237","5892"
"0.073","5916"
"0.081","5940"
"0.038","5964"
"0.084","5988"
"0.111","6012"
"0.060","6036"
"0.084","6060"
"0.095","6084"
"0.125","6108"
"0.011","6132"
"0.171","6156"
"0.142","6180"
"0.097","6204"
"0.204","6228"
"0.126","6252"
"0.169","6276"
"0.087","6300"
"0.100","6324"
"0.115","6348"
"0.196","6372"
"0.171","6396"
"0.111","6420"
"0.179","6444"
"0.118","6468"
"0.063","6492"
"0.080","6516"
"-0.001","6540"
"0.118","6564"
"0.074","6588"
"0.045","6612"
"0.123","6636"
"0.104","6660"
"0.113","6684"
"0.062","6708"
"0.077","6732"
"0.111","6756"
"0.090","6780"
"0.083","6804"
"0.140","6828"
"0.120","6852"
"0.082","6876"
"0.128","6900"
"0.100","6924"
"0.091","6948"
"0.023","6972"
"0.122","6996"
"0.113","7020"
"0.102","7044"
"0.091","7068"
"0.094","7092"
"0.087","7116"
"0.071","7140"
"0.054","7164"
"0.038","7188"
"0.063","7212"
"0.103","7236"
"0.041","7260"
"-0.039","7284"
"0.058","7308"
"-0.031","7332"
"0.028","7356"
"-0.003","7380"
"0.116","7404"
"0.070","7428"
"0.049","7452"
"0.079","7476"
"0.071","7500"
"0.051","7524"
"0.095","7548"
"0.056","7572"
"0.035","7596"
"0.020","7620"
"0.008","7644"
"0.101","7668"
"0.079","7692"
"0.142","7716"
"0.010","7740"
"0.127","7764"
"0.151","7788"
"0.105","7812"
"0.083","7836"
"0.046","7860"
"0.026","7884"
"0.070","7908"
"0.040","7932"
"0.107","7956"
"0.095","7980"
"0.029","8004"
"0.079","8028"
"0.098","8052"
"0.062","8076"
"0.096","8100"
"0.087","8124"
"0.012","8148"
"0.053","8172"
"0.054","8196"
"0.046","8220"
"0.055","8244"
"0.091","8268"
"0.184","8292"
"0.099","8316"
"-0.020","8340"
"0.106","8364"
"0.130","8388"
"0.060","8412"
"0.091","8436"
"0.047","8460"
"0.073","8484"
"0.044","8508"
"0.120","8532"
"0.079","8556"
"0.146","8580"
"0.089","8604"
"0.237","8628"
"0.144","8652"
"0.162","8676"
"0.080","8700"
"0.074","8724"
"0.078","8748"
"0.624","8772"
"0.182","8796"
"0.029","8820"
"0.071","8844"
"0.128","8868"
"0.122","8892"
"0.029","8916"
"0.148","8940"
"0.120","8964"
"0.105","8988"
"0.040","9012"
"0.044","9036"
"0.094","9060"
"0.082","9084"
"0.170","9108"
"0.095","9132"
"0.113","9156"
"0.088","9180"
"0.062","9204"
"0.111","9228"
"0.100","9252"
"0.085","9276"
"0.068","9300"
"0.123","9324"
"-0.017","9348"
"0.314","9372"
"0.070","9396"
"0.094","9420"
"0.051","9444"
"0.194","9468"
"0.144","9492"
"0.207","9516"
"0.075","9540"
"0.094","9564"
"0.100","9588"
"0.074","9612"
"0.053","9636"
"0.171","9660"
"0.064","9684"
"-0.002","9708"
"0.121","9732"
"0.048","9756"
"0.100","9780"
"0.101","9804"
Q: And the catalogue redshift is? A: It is 1.35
